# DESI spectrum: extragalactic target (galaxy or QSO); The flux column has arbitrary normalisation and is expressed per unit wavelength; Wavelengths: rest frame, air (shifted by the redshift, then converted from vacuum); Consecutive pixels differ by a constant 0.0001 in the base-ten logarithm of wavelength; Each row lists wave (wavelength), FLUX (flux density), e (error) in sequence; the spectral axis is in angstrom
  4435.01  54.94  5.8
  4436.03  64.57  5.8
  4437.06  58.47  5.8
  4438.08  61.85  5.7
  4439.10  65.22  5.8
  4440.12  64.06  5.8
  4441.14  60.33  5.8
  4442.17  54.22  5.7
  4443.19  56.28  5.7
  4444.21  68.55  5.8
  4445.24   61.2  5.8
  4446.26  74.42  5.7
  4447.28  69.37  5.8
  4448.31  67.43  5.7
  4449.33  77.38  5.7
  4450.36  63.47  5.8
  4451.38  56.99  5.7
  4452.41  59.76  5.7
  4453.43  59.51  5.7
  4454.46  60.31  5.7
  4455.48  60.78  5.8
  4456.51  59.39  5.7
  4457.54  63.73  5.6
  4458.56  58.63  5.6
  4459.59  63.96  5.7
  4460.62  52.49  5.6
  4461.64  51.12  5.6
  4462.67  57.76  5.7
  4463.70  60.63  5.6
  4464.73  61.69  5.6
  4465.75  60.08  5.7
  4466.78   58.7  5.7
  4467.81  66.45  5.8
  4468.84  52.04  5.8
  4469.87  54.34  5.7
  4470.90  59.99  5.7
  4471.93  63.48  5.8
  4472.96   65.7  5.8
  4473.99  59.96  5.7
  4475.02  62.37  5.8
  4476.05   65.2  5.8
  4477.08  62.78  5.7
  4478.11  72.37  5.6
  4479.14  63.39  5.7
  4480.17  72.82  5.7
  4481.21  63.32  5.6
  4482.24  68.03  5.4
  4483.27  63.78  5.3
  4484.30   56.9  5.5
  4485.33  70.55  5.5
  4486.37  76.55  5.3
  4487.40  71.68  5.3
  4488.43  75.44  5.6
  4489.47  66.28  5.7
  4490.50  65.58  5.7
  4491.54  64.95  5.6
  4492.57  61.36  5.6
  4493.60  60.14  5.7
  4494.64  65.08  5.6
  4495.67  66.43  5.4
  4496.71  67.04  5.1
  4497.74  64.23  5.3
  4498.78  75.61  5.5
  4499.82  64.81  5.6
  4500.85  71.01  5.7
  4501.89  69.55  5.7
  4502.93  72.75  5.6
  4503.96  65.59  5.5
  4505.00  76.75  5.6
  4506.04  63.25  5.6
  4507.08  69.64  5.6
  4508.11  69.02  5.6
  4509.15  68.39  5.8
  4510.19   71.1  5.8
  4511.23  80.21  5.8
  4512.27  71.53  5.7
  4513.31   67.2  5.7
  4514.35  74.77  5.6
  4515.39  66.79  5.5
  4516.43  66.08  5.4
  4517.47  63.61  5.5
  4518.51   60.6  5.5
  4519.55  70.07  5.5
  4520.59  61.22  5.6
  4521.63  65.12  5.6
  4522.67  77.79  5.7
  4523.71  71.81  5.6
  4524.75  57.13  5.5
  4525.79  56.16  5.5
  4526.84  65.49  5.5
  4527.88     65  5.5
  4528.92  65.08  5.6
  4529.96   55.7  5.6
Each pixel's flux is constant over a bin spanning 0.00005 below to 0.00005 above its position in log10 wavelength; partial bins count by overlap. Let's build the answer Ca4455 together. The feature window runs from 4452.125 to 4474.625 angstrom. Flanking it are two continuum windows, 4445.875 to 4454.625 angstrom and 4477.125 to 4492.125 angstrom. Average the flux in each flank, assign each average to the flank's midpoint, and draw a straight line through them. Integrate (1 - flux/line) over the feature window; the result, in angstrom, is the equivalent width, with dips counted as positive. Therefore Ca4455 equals 2.3 angstrom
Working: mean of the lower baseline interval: 65.5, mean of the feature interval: 59.6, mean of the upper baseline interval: 67.8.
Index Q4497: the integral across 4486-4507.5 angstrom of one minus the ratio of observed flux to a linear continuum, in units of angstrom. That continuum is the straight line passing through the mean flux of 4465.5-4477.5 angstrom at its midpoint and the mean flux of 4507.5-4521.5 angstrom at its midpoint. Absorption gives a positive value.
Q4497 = -0.96 angstrom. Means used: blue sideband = 60.9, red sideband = 68.4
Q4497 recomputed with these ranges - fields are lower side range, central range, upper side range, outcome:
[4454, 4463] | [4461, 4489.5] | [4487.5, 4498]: -0.6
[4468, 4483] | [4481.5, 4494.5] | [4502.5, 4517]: -0.2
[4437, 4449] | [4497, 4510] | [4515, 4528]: -0.9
